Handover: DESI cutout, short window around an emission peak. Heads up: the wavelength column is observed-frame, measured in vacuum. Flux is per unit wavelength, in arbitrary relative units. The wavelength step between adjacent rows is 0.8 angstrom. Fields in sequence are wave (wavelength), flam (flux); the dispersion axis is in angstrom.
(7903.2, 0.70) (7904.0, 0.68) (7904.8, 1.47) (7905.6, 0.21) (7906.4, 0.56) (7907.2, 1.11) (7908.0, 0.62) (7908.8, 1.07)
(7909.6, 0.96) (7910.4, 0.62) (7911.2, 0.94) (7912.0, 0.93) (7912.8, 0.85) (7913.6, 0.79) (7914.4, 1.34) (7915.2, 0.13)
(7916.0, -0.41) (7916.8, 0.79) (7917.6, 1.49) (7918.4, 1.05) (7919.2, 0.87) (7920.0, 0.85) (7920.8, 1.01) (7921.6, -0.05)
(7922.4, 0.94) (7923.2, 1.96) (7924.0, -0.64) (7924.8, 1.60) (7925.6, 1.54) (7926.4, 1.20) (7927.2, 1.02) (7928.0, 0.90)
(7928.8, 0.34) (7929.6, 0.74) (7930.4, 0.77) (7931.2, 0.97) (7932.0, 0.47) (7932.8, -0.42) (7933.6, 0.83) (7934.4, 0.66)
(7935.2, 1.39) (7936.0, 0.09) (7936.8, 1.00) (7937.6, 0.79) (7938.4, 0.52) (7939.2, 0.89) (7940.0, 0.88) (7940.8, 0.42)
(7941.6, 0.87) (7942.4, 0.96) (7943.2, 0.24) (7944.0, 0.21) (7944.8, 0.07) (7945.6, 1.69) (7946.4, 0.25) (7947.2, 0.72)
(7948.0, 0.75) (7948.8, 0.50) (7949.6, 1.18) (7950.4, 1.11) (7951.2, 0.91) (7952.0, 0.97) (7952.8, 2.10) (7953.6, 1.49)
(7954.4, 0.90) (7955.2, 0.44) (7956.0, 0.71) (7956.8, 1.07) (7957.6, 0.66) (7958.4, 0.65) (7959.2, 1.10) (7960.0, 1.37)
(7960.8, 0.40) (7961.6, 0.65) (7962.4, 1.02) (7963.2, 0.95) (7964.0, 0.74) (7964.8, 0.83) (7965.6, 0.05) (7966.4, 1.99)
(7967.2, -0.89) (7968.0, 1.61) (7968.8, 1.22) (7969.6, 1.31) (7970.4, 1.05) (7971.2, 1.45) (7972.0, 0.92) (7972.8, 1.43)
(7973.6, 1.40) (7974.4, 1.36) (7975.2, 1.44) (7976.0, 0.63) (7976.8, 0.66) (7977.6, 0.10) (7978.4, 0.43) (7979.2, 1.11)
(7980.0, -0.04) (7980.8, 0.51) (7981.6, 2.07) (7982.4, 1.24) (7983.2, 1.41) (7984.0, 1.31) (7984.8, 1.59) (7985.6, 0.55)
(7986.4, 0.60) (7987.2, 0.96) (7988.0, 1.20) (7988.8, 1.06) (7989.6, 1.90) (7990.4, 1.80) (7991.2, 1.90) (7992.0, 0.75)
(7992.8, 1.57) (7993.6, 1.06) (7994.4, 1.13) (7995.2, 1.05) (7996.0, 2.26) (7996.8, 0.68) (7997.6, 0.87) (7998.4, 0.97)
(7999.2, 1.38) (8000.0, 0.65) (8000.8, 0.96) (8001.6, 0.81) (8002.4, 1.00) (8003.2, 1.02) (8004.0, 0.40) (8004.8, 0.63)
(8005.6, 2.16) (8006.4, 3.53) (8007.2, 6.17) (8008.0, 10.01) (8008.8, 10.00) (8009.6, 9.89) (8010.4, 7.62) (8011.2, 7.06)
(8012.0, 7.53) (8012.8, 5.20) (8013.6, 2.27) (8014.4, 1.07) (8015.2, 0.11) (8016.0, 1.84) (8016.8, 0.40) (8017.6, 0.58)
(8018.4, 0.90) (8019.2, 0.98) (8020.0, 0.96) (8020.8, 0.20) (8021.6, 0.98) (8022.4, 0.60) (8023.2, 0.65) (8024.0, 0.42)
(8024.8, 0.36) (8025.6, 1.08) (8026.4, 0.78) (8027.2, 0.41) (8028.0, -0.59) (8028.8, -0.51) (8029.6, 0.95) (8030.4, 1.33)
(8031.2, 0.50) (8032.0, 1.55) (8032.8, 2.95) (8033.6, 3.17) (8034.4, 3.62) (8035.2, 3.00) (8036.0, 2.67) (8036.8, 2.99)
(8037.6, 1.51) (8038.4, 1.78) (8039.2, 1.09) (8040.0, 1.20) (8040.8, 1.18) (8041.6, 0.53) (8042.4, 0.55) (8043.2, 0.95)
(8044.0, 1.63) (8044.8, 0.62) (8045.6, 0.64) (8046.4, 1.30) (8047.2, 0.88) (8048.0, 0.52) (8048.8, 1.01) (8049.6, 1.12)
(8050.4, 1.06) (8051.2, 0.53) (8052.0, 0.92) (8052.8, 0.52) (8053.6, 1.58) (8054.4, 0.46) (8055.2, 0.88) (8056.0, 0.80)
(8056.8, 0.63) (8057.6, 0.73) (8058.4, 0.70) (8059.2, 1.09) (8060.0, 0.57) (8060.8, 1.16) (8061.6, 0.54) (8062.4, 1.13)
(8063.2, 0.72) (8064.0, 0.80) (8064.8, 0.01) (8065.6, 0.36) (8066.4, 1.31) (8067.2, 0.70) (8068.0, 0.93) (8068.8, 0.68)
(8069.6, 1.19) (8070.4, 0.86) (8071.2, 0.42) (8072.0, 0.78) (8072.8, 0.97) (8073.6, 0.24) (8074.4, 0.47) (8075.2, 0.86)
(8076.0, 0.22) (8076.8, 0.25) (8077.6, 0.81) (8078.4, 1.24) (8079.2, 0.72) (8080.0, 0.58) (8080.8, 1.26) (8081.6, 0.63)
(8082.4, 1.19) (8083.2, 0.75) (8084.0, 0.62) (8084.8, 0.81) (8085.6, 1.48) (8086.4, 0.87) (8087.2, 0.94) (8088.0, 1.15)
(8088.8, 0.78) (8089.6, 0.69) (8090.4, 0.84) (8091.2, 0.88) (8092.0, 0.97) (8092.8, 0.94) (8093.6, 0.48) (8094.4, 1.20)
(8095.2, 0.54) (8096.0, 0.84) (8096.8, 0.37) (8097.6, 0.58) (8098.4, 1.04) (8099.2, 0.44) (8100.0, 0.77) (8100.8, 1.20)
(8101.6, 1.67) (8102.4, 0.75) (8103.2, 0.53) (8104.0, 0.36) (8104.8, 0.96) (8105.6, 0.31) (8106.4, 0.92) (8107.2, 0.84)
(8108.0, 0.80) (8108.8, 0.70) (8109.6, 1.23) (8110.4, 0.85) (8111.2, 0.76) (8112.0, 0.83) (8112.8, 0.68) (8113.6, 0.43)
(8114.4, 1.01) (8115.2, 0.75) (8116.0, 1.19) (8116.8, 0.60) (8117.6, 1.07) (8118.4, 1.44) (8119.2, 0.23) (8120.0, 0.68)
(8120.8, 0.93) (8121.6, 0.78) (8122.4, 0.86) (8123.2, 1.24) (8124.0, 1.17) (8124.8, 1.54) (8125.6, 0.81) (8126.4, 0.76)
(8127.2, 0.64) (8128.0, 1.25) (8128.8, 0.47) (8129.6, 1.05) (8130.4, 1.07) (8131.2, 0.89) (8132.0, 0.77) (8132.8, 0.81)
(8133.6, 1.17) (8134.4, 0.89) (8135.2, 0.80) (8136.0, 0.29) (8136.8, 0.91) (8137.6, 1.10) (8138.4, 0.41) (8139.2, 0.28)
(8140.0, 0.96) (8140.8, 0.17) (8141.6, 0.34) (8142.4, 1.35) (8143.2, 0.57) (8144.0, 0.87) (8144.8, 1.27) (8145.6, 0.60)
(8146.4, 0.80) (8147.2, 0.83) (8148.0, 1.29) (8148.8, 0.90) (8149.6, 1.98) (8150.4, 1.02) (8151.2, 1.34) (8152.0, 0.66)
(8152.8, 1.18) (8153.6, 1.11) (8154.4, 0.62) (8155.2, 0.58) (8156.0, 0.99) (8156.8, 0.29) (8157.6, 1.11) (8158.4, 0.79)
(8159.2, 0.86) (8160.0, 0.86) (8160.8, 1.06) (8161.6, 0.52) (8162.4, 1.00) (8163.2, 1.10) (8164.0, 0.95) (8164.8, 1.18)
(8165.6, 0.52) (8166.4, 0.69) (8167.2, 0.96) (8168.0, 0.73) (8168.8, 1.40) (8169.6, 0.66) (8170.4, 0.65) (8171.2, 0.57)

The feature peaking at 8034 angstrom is [N II]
